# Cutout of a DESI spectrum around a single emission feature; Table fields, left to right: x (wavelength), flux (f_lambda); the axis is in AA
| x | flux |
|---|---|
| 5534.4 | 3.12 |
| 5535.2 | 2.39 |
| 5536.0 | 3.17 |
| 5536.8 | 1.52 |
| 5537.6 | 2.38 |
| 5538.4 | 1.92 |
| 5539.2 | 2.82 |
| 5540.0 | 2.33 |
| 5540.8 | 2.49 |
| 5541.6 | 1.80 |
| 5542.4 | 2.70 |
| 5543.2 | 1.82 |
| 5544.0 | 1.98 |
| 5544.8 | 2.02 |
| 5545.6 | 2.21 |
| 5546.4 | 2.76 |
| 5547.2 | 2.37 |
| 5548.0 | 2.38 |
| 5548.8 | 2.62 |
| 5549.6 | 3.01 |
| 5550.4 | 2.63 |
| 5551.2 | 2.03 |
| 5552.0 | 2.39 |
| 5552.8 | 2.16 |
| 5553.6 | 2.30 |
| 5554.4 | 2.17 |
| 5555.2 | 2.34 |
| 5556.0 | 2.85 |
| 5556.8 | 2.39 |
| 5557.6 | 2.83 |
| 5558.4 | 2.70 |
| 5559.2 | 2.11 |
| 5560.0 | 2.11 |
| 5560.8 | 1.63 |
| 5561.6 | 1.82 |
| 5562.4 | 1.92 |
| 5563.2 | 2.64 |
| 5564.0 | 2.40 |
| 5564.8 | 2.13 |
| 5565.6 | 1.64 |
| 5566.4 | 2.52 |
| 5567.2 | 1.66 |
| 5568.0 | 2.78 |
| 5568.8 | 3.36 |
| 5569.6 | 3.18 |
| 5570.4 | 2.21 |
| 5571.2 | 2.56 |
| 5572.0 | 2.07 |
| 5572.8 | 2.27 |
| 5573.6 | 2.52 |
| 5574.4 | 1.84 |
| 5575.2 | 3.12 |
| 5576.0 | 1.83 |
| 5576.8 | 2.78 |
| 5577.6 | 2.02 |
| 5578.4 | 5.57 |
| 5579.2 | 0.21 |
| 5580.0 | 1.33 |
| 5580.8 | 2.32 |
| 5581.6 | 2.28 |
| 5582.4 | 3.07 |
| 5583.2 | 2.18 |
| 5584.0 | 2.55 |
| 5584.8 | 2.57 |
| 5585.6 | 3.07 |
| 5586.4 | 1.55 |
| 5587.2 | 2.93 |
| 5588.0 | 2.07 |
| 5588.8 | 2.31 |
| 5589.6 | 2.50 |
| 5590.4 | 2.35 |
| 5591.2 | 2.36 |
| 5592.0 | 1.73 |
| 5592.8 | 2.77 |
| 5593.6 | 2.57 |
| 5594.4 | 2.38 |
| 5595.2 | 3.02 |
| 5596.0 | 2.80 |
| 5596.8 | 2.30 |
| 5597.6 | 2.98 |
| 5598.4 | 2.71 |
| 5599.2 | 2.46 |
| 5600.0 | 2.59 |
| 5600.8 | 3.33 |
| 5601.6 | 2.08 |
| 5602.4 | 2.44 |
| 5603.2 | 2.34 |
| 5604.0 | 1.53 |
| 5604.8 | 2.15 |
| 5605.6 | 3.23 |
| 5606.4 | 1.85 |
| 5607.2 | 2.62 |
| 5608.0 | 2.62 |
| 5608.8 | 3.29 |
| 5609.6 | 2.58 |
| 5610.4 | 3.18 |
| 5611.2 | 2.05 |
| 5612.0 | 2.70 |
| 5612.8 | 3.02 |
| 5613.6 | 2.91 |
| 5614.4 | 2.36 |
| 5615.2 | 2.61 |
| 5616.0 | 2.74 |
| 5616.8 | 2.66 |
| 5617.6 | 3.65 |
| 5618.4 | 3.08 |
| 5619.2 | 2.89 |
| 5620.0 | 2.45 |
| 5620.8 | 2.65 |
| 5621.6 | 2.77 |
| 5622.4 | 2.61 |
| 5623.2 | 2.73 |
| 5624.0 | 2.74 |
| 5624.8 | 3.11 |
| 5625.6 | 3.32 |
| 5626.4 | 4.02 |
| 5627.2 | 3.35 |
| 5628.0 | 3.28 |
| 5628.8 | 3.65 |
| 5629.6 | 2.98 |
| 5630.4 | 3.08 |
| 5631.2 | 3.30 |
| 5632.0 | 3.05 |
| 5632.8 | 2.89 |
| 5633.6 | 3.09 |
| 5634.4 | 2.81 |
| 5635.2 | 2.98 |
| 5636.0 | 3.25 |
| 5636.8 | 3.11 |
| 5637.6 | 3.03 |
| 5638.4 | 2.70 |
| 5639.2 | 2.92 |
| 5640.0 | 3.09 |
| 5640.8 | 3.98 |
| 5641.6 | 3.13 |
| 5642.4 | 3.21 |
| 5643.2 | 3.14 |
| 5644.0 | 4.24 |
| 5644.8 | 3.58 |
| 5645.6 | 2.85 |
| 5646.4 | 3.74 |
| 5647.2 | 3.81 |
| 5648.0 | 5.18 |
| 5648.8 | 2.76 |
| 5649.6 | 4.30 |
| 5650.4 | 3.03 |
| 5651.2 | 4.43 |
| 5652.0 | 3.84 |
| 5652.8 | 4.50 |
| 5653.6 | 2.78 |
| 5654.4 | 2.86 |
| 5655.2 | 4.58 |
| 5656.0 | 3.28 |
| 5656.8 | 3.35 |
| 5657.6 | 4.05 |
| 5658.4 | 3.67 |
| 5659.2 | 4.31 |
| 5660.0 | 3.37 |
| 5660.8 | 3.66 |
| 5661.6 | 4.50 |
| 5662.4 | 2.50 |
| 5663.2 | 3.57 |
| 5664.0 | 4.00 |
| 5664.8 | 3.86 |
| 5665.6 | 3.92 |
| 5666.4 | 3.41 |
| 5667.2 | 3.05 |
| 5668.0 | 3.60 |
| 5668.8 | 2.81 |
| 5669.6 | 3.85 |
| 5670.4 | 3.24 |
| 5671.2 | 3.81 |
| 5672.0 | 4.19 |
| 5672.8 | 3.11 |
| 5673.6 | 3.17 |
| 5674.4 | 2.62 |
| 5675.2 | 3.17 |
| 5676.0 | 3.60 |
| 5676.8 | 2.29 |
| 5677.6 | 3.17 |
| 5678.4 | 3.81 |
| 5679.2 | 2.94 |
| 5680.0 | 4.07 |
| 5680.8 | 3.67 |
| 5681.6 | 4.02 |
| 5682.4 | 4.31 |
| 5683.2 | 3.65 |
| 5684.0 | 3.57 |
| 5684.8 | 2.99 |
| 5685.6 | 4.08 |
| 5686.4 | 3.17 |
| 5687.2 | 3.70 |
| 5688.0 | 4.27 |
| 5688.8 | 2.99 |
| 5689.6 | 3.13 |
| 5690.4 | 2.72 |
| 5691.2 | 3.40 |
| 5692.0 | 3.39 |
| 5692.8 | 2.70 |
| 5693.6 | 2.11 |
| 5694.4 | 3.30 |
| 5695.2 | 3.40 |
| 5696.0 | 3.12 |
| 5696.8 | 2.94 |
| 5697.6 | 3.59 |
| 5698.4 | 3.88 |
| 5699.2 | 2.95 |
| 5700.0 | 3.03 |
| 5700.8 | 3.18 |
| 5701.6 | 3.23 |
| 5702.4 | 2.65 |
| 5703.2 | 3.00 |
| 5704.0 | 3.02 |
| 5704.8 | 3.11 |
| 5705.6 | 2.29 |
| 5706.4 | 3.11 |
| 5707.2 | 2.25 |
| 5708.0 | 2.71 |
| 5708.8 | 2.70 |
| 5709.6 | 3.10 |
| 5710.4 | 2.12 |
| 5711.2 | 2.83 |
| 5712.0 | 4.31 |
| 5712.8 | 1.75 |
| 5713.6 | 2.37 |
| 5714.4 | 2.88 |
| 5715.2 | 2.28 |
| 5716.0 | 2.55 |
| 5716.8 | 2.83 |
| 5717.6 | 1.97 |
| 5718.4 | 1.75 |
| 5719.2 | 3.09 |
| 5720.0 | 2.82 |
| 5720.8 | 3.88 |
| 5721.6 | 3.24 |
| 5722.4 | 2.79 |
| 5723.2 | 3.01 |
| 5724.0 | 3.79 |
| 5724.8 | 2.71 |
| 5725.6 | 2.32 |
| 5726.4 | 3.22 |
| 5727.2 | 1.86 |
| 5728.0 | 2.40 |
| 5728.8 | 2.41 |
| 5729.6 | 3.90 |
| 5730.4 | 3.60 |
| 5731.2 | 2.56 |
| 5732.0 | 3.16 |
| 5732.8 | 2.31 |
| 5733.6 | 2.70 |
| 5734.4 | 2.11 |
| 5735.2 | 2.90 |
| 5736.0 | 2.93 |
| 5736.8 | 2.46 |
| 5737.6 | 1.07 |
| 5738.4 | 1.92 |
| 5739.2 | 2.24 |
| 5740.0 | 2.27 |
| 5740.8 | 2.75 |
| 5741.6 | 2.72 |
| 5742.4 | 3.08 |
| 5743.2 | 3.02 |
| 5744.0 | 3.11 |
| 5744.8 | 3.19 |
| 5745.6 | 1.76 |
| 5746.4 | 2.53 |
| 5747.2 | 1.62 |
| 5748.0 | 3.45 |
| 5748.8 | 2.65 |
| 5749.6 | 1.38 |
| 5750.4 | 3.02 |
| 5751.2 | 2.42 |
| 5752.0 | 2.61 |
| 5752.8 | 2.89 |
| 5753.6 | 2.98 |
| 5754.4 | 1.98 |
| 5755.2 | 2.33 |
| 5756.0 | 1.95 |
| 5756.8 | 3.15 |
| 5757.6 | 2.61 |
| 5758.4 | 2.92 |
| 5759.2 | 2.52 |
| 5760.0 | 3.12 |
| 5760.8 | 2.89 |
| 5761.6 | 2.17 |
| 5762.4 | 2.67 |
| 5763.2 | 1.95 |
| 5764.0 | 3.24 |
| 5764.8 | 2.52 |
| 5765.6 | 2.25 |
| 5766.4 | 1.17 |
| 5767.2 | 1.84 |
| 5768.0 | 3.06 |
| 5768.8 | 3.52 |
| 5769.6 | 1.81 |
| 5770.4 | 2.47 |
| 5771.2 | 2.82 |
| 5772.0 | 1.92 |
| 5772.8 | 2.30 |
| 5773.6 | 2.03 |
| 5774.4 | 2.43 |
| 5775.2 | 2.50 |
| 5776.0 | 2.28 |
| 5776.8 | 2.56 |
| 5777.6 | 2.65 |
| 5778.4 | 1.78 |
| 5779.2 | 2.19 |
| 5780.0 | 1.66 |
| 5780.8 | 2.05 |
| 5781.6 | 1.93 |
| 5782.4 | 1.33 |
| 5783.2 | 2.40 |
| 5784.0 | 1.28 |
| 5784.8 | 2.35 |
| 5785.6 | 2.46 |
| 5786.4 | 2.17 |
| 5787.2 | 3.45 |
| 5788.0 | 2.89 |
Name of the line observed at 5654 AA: Mg II 2798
